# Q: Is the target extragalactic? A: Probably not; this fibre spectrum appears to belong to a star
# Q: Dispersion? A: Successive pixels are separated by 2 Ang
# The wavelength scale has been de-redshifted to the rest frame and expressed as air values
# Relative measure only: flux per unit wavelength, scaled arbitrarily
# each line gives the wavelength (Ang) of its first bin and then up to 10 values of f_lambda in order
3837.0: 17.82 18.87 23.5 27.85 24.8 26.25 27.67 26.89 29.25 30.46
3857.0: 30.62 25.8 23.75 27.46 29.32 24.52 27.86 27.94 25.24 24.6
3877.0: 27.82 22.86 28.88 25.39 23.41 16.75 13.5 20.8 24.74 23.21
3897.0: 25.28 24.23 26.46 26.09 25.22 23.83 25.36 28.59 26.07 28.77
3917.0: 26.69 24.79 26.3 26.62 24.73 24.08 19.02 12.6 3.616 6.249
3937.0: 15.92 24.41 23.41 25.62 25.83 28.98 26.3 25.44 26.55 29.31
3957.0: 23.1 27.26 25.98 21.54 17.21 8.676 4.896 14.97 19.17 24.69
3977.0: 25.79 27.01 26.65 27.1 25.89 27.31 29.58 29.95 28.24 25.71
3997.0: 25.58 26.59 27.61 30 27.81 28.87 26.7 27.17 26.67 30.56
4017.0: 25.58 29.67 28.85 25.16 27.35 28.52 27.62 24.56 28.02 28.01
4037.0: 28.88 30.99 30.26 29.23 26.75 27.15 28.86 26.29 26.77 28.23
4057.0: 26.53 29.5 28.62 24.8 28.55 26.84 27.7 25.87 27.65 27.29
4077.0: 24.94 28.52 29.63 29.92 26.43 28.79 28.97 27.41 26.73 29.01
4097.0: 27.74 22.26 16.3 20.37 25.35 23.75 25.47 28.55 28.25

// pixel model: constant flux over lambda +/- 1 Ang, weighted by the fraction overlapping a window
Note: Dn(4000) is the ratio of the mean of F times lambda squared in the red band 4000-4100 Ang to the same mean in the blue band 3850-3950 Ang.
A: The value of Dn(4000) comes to 1.2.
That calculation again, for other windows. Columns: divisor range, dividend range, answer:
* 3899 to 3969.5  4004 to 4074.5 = 1.29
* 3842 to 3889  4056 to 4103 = 1.15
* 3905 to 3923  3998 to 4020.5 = 1.12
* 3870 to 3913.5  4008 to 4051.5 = 1.23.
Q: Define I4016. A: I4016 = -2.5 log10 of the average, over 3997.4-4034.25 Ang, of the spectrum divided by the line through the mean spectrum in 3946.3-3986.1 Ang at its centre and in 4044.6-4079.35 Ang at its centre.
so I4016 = -0.103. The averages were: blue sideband 22.8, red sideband 27.3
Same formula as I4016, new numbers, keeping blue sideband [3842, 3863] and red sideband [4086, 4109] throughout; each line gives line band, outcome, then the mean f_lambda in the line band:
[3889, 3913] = 0.10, 24.5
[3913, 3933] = 0.17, 22.8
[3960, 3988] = 0.23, 21.2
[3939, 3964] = 0.03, 25.7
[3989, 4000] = -0.05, 27.4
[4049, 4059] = -0.08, 27.4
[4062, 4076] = -0.06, 27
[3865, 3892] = 0.13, 24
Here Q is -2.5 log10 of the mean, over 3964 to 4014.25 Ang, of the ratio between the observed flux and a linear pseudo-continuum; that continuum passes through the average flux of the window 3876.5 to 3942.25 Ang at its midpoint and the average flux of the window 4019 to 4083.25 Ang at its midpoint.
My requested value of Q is 0.05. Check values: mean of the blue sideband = 22.6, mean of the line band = 24.4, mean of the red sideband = 27.8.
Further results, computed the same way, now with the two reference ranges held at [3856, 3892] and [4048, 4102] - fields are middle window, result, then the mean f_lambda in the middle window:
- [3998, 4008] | -0.08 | 28.2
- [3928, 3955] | 0.23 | 20.6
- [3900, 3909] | -0.01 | 25.4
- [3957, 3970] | 0.39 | 18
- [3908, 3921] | -0.06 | 26.7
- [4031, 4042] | -0.09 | 28.8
